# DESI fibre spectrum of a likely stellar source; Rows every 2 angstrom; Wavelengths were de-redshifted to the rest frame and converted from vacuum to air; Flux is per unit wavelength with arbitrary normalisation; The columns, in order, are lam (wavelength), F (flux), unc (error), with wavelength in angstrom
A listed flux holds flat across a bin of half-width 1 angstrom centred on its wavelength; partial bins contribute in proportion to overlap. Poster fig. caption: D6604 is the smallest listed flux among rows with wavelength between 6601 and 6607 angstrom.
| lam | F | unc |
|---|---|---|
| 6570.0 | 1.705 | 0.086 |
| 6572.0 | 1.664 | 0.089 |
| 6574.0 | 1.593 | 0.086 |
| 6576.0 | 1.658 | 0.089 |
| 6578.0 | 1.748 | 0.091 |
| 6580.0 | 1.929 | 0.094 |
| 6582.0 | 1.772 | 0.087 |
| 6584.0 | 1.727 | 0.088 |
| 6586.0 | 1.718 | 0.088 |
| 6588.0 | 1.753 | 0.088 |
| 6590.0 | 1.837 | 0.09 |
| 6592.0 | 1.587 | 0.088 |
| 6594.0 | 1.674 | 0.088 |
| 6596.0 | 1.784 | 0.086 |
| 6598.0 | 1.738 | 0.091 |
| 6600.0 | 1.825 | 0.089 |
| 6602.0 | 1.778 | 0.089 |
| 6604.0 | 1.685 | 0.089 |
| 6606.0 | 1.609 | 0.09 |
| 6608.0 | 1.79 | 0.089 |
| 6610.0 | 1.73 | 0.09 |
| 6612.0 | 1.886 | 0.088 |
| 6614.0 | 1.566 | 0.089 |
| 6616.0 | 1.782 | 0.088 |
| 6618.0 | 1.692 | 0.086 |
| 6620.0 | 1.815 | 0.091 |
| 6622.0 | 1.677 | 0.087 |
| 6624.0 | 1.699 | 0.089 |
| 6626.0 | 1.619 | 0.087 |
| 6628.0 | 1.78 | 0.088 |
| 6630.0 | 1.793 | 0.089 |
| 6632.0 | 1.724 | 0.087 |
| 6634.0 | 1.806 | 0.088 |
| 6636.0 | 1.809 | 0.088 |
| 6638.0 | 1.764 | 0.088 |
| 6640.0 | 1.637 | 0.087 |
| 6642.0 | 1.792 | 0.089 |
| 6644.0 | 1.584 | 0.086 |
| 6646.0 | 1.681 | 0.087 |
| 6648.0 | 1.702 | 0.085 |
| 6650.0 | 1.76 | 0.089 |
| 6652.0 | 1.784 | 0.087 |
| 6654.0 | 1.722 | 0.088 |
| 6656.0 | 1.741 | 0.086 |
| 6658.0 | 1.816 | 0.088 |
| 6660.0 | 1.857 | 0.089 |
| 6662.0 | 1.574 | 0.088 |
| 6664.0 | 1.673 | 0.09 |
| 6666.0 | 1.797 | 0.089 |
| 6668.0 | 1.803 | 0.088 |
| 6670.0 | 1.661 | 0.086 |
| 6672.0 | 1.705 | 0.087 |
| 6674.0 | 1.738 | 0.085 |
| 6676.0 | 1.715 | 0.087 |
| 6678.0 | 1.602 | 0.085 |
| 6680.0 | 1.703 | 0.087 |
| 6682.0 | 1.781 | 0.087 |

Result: 1.609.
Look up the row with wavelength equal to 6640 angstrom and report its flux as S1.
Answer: 1.637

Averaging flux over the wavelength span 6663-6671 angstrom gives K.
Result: 1.73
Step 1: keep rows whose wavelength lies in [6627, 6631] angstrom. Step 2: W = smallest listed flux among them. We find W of 1.78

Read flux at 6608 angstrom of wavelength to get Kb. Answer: 1.79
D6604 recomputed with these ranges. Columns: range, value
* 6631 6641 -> 1.637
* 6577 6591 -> 1.718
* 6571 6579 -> 1.593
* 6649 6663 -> 1.574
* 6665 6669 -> 1.797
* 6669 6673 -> 1.661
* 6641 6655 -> 1.584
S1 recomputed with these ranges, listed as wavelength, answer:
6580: 1.929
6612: 1.886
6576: 1.658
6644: 1.584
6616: 1.782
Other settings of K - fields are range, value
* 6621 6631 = 1.71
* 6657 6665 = 1.73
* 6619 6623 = 1.75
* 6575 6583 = 1.78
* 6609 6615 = 1.73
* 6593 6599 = 1.73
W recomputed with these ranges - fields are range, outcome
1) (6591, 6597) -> 1.587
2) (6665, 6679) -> 1.602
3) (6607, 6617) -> 1.566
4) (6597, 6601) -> 1.738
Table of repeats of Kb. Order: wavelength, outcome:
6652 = 1.784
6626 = 1.619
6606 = 1.609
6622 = 1.677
